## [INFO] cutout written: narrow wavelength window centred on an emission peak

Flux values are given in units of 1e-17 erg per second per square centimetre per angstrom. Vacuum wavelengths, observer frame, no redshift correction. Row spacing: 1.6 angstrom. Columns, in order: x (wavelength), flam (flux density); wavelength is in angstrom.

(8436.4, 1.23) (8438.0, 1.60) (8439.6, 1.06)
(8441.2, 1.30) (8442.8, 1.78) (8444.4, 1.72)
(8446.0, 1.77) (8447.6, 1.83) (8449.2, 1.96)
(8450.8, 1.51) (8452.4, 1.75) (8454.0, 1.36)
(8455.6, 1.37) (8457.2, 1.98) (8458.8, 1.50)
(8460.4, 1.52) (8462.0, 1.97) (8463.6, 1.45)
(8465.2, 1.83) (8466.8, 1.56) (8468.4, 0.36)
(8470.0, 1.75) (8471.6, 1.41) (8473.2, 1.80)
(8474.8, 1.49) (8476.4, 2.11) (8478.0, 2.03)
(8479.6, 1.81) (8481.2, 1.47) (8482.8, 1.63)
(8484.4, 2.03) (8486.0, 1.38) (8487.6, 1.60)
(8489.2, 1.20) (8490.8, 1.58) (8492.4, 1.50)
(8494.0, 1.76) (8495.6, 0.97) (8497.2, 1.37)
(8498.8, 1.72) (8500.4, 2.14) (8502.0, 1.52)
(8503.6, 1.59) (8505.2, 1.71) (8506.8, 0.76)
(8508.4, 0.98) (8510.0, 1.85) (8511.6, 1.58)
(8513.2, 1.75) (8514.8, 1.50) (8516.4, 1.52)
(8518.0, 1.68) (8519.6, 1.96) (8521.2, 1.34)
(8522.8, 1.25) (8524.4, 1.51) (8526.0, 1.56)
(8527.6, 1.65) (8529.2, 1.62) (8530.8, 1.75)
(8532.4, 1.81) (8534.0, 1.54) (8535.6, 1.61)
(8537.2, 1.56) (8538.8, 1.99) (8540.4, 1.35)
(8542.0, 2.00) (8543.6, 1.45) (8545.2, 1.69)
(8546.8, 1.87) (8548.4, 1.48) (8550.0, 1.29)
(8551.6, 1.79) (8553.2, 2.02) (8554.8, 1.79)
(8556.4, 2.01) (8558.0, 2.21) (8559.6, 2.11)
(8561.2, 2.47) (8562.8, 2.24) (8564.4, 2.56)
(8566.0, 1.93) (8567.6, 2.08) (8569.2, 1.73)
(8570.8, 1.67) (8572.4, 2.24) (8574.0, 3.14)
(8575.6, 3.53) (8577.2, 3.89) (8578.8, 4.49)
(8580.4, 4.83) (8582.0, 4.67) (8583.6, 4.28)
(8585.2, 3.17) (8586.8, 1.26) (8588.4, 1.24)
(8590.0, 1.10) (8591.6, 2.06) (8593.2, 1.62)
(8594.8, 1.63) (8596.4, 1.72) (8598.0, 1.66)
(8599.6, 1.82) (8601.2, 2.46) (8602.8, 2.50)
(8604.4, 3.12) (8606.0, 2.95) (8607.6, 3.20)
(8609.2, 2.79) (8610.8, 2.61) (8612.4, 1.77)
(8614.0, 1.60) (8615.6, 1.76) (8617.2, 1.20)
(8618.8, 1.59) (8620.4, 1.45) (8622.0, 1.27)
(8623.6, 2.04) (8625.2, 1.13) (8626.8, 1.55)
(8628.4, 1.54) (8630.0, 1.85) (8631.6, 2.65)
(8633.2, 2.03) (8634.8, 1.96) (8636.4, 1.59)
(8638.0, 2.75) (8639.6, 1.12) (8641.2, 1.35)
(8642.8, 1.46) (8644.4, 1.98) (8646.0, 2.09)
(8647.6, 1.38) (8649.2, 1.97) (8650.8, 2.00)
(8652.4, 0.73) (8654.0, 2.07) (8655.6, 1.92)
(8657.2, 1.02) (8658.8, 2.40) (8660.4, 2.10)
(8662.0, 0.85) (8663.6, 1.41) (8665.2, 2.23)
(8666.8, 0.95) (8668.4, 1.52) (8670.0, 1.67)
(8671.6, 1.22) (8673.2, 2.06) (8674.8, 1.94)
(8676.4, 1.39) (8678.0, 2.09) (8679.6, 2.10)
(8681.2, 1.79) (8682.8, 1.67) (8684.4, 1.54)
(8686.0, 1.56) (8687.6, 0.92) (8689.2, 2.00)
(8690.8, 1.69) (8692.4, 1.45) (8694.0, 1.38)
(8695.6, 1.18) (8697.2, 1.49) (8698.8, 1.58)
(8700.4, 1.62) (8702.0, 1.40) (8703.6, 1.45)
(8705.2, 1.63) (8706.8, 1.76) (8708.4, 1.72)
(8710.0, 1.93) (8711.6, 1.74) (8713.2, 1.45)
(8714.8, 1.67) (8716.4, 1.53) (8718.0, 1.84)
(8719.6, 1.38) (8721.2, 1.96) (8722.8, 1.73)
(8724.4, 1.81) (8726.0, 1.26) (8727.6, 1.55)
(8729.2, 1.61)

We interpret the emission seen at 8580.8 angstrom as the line Halpha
